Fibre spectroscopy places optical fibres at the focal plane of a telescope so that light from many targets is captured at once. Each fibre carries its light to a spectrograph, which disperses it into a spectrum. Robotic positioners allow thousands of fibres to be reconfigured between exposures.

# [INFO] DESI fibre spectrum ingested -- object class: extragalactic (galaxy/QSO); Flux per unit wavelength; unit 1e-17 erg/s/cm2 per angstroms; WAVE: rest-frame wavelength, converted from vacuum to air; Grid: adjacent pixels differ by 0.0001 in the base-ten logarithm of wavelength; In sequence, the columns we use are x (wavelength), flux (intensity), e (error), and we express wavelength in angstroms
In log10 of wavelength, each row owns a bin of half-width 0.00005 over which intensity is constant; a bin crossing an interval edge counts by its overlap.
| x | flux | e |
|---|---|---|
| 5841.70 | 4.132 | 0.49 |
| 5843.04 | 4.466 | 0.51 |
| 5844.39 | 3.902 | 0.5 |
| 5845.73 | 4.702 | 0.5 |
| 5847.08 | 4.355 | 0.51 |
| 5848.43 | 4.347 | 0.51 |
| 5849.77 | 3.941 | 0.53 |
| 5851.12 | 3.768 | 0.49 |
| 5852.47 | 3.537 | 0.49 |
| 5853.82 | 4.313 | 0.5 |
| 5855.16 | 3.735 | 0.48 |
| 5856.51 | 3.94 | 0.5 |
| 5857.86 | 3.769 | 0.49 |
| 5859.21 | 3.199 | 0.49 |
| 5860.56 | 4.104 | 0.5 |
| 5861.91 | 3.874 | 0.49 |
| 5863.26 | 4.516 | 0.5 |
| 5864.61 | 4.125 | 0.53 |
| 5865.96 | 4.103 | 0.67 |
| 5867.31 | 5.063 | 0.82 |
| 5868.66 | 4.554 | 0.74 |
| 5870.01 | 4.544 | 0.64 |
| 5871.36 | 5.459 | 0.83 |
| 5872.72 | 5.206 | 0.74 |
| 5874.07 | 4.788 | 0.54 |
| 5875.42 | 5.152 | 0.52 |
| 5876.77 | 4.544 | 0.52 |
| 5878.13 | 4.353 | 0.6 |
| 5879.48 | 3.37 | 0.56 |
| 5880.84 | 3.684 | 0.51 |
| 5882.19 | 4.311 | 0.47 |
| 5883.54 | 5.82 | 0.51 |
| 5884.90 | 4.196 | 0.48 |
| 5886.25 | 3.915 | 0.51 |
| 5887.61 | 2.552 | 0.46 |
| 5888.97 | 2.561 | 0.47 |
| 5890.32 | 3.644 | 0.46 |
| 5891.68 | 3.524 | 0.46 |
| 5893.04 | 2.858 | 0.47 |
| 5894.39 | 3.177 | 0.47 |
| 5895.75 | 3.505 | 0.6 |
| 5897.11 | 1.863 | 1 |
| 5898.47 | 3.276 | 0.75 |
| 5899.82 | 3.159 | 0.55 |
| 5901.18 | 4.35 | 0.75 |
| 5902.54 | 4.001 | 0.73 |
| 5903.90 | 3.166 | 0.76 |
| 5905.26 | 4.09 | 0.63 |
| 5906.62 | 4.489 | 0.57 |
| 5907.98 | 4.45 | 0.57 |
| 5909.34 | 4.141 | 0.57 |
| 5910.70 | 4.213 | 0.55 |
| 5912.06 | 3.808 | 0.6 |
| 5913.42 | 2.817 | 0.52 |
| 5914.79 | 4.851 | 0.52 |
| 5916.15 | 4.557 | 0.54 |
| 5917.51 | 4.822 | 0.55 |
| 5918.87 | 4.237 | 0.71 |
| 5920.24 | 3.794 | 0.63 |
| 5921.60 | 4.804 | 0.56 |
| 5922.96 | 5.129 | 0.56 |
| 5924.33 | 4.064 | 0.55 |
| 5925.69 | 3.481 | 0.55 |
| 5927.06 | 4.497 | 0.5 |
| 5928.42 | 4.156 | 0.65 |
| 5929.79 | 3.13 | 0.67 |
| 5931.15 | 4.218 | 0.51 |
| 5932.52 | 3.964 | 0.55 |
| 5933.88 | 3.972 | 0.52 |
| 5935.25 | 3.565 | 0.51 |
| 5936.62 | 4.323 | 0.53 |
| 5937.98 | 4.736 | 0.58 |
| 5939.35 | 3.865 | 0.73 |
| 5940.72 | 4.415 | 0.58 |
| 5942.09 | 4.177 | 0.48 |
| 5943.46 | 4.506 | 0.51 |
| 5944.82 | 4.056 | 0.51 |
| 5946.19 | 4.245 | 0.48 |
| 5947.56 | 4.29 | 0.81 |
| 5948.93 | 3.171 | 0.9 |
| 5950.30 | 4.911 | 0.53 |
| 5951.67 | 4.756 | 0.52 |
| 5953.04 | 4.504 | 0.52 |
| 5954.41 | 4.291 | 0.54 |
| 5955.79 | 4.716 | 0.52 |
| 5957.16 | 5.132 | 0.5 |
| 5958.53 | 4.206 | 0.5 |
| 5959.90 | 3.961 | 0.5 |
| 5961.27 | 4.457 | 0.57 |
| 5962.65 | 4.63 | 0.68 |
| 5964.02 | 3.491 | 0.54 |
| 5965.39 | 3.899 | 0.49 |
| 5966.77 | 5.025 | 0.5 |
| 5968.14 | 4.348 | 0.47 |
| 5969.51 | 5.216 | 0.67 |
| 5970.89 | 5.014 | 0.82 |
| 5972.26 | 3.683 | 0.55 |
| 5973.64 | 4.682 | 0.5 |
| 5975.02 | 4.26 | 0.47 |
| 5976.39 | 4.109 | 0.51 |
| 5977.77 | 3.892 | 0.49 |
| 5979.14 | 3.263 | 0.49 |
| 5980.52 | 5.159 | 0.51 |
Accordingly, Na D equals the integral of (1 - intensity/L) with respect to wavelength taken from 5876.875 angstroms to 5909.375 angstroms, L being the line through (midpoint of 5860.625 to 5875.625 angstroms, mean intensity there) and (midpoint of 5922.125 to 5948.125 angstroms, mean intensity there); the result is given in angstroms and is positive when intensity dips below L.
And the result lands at 5.6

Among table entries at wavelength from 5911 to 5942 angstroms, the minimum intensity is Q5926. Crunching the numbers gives 2.817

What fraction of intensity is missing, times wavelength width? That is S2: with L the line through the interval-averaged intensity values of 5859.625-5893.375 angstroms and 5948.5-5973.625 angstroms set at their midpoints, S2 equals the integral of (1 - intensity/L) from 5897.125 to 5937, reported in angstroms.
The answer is 2.7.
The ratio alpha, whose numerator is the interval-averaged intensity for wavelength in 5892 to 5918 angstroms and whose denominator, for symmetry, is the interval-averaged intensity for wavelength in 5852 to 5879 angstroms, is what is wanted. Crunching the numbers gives 0.87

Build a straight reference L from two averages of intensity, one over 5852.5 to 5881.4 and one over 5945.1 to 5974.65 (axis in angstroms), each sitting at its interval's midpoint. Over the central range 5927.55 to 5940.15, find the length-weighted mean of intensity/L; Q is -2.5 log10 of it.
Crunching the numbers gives 0.10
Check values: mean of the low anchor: 4.29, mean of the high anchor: 4.4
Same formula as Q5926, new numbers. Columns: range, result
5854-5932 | 1.863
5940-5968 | 3.171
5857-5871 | 3.199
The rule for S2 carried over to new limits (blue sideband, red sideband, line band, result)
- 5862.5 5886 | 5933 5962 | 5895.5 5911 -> 2.6 angstroms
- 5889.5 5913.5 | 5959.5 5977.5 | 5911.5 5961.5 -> -3.0 angstroms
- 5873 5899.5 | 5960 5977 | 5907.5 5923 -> -1.1 angstroms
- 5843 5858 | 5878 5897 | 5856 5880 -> -3.4 angstroms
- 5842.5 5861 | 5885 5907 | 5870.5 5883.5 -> -3.4 angstroms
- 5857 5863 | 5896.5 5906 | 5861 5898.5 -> -4.1 angstroms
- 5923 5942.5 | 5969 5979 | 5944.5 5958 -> -0.7 angstroms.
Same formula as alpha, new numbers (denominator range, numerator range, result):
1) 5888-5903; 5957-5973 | 1.36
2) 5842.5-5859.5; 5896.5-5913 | 0.93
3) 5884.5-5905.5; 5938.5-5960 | 1.30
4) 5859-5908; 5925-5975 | 1.07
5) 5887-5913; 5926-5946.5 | 1.17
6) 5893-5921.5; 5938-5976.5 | 1.14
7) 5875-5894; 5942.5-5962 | 1.13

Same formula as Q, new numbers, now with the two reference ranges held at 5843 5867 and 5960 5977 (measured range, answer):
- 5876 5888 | 0.00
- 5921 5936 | 0.05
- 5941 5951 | 0.03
